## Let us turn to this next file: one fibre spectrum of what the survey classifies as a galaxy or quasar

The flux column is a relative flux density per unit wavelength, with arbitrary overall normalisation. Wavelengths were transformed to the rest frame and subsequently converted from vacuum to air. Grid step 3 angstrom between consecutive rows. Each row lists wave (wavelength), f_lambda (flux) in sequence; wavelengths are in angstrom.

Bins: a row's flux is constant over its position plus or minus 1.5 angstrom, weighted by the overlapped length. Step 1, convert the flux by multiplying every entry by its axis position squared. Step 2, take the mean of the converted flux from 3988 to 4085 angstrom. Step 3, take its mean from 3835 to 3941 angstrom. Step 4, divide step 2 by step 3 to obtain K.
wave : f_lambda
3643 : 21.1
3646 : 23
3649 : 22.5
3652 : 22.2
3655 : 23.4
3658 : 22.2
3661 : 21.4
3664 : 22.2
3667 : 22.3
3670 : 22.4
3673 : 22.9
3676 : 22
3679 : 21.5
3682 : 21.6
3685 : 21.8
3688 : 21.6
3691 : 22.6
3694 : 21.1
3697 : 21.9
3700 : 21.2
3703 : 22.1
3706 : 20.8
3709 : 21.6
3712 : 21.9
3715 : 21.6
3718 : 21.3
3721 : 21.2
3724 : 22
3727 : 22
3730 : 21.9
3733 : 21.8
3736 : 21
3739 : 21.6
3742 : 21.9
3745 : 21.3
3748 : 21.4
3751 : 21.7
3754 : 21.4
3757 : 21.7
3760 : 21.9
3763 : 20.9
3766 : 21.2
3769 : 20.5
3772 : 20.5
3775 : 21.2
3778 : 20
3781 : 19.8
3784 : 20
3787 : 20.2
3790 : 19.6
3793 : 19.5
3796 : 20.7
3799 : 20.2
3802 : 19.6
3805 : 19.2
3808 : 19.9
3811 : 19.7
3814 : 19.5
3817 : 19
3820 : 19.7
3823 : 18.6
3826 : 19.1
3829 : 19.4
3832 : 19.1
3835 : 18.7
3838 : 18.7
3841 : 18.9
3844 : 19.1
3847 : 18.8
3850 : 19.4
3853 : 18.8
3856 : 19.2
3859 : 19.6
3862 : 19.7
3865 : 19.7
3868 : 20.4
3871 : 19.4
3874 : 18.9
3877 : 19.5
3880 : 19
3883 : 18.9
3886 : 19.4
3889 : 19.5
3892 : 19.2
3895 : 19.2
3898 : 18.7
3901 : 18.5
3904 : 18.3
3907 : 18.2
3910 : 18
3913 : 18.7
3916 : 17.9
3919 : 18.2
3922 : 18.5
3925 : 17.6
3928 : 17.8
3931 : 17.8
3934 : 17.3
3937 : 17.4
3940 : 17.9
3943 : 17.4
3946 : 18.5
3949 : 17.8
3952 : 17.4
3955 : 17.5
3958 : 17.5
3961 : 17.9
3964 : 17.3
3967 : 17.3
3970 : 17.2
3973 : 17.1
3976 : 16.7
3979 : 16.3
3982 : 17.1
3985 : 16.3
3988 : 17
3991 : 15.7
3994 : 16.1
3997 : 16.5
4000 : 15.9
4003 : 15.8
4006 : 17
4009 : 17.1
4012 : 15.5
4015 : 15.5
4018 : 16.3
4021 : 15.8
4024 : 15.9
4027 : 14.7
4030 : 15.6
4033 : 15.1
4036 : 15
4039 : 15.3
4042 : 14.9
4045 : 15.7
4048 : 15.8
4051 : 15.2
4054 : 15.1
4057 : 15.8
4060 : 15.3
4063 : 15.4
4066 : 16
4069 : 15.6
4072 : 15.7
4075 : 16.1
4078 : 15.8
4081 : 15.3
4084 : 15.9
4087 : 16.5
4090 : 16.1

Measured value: 0.9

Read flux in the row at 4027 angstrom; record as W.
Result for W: 14.7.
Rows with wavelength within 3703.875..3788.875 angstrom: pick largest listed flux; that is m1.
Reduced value 22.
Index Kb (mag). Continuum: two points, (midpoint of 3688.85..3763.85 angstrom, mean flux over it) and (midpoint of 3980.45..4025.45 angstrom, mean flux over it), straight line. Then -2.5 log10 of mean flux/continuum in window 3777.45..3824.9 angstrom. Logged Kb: 0.02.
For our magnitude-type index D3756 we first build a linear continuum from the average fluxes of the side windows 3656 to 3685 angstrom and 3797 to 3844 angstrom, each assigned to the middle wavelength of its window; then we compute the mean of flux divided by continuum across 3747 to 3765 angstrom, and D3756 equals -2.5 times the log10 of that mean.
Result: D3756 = -0.052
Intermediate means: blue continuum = 22.1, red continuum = 19.3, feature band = 21.5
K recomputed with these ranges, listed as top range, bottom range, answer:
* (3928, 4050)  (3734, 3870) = 0.91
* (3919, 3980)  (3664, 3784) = 0.92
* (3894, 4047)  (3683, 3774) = 0.89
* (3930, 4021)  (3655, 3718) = 0.90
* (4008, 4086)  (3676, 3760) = 0.85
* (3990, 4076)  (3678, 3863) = 0.88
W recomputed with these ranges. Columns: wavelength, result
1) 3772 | 20.5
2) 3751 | 21.7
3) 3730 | 21.9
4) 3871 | 19.4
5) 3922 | 18.5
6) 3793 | 19.5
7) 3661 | 21.4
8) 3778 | 20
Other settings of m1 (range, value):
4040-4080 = 16.1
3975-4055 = 17.1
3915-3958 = 18.5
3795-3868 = 20.7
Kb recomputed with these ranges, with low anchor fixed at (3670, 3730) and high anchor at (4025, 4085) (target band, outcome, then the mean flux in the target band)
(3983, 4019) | 0.01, 16.2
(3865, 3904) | -0.04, 19.2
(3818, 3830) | 0.02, 19.2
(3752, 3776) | -0.03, 21.2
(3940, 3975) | -0.02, 17.5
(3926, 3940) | 0.00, 17.6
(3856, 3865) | -0.04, 19.6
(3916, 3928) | -0.01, 18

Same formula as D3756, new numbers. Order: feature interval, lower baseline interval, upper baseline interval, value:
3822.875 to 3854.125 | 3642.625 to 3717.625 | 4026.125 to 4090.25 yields 0.016 mag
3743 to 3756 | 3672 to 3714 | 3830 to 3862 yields -0.037 mag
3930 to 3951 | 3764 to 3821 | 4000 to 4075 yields -0.022 mag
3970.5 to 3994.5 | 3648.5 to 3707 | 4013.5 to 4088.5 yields 0.011 mag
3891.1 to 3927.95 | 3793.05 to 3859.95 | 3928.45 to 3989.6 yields -0.018 mag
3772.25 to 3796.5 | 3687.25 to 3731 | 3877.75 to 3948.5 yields 0.017 mag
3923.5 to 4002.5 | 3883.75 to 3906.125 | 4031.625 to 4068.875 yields 0.015 mag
